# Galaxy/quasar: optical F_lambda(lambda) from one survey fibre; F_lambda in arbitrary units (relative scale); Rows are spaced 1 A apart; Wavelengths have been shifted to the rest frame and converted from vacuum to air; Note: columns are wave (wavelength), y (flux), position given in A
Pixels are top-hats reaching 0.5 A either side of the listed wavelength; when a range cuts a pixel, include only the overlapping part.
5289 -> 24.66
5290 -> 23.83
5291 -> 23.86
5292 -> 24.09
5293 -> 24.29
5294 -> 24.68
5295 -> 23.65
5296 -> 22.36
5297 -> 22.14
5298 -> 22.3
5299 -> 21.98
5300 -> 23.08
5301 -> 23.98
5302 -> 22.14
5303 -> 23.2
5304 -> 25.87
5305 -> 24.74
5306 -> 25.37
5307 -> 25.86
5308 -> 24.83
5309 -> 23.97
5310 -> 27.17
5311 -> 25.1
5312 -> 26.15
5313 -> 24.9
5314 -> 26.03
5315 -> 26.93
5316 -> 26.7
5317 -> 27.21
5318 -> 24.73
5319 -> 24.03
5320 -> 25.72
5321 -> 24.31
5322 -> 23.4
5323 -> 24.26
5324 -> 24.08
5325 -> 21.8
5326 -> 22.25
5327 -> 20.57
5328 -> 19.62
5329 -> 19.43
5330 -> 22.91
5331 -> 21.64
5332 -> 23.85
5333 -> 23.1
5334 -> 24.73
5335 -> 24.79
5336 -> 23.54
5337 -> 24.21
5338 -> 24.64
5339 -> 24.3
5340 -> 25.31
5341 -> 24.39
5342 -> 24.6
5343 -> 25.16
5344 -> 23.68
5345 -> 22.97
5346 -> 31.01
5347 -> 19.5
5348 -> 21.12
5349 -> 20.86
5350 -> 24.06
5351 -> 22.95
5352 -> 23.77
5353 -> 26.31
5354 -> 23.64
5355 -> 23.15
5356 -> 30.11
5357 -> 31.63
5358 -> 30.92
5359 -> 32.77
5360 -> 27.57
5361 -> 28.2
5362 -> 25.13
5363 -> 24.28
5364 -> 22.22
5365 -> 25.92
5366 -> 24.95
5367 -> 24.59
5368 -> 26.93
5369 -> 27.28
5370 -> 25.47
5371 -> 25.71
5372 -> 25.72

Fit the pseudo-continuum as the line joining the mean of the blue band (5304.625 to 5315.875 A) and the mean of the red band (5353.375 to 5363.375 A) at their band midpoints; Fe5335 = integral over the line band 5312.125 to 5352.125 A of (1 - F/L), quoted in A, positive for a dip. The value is 4.1 A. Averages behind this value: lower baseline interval 25.6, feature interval 23.8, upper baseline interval 27.8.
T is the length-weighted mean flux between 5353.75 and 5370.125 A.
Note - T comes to 26.8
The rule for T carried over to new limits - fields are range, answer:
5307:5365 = 24.7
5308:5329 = 24.3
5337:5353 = 24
